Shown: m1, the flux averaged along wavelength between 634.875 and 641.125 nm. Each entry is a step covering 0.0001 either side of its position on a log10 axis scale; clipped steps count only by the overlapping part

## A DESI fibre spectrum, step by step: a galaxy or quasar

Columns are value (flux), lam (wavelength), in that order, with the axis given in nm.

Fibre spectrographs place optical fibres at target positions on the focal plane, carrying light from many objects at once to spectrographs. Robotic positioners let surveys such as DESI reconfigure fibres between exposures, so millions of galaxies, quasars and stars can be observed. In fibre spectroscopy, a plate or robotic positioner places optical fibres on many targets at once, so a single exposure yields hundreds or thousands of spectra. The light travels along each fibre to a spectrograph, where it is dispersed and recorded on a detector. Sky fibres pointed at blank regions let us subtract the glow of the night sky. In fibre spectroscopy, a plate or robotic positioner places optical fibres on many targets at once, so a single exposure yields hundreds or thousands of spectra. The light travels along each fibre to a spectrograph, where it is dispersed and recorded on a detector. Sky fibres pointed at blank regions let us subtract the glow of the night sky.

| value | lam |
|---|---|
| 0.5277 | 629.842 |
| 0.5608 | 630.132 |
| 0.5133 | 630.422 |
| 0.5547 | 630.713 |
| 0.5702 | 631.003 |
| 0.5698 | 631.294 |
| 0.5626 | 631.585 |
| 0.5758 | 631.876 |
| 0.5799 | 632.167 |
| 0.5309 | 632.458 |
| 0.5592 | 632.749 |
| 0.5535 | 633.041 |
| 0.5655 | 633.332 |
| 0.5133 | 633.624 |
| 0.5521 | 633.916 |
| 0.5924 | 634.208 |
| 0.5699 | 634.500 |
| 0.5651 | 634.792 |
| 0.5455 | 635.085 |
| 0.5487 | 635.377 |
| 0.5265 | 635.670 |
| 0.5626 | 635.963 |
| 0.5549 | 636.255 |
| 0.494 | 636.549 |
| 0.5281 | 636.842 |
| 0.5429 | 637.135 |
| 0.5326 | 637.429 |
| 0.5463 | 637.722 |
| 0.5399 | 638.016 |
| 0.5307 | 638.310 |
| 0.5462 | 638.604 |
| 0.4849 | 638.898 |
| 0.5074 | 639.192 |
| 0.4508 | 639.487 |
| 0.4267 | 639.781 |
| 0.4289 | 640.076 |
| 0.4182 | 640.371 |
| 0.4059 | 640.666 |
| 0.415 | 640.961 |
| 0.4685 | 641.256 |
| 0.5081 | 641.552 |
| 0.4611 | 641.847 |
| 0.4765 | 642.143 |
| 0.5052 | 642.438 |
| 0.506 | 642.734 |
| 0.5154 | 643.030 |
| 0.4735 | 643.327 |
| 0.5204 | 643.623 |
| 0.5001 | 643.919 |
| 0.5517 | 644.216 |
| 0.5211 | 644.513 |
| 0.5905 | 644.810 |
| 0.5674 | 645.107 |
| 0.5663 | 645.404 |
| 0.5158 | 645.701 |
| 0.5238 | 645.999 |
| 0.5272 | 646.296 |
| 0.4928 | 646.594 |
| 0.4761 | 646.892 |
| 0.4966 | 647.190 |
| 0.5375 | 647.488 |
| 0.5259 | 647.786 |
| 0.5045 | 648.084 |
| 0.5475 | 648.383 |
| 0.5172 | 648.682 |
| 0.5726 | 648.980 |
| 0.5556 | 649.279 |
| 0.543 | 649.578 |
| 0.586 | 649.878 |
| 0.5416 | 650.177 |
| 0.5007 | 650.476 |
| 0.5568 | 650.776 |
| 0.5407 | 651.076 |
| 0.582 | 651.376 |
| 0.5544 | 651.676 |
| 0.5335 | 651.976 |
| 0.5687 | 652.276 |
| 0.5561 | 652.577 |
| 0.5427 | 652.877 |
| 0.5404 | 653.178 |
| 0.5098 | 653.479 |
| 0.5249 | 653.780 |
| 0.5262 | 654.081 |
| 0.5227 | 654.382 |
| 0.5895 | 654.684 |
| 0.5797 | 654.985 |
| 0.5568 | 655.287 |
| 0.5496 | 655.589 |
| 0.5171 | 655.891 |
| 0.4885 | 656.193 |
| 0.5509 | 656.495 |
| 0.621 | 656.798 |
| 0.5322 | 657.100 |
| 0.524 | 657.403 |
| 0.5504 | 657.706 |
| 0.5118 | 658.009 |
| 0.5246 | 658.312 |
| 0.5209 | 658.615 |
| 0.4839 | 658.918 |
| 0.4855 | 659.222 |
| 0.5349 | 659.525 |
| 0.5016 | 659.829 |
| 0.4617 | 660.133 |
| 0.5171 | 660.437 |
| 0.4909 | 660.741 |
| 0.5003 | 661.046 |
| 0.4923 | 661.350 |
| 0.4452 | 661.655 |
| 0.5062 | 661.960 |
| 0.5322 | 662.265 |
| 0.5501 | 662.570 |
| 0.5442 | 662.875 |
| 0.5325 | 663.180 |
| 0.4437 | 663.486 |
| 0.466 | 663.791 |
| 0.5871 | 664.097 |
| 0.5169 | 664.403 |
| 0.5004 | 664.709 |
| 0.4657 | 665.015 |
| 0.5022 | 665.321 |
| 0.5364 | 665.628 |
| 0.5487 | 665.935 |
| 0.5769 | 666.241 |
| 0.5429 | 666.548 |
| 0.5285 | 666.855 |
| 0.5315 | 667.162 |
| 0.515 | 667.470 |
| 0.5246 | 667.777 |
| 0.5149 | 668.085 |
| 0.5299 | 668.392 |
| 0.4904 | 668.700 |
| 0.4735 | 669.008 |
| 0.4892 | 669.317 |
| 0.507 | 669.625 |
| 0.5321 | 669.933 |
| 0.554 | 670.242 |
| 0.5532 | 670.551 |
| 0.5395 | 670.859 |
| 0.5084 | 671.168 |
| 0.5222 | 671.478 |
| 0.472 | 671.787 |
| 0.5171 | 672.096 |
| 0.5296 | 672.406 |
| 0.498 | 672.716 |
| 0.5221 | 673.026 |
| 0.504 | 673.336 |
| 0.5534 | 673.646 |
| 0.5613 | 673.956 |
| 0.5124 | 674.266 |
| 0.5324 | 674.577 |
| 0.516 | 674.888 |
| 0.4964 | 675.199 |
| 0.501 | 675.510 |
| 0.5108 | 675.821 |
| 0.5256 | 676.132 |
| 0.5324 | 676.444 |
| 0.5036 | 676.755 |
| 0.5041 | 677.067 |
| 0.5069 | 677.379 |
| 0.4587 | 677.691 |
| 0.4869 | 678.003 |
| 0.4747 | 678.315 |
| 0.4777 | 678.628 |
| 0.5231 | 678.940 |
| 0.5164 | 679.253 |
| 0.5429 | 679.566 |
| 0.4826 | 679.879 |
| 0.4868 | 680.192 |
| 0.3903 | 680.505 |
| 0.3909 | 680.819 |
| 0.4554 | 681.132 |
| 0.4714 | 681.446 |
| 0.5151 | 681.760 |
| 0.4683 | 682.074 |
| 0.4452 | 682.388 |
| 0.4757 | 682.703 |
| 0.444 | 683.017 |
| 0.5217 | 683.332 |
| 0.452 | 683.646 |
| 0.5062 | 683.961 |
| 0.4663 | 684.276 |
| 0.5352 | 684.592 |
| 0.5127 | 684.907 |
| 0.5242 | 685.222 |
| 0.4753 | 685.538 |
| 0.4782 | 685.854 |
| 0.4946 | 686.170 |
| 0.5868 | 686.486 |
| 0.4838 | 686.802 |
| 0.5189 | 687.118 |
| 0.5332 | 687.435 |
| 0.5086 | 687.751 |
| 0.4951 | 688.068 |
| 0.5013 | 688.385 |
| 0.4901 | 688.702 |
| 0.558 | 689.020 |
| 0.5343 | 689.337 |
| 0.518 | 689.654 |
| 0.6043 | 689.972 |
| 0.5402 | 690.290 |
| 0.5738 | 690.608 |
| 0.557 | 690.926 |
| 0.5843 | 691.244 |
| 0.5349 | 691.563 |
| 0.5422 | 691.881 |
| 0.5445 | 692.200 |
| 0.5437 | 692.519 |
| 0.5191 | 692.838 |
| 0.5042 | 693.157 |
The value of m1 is 0.502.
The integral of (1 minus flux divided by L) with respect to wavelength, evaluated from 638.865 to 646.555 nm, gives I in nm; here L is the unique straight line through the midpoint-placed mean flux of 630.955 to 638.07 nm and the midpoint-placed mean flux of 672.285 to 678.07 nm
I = 0.700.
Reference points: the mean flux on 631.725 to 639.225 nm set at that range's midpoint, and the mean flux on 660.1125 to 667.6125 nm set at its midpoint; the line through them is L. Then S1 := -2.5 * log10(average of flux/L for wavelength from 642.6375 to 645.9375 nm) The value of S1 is 0.01 mag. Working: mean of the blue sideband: 0.545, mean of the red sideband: 0.514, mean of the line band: 0.53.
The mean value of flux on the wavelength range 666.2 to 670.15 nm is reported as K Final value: 0.519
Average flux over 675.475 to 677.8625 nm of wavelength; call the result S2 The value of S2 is 0.506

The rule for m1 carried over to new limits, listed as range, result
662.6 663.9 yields 0.503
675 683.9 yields 0.485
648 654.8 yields 0.544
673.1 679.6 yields 0.511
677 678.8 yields 0.484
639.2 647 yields 0.493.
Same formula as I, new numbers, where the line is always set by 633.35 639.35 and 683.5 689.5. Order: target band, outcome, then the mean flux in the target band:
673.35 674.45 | -0.04 nm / 0.537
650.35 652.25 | -0.06 nm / 0.547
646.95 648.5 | 0.04 nm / 0.519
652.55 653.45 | -0.02 nm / 0.54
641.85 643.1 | 0.09 nm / 0.495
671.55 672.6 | 0.02 nm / 0.507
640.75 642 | 0.18 nm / 0.46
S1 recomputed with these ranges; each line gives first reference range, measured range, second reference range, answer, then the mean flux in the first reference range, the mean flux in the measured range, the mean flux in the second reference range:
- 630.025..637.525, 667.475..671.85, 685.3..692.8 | 0.04 mag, 0.551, 0.516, 0.53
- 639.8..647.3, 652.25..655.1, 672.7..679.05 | -0.09 mag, 0.496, 0.545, 0.51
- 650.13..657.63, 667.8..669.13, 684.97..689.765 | 0.05 mag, 0.544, 0.505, 0.513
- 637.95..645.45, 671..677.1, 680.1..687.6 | -0.06 mag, 0.494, 0.516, 0.485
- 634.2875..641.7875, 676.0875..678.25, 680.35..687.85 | -0.03 mag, 0.506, 0.5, 0.486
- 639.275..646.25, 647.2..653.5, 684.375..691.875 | -0.09 mag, 0.493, 0.543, 0.528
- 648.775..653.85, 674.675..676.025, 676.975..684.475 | -0.04 mag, 0.548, 0.508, 0.478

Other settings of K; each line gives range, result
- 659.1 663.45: 0.505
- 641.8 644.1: 0.497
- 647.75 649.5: 0.538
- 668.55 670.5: 0.51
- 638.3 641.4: 0.459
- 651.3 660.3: 0.534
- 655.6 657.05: 0.544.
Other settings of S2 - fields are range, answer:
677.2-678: 0.484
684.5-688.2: 0.512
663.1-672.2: 0.517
